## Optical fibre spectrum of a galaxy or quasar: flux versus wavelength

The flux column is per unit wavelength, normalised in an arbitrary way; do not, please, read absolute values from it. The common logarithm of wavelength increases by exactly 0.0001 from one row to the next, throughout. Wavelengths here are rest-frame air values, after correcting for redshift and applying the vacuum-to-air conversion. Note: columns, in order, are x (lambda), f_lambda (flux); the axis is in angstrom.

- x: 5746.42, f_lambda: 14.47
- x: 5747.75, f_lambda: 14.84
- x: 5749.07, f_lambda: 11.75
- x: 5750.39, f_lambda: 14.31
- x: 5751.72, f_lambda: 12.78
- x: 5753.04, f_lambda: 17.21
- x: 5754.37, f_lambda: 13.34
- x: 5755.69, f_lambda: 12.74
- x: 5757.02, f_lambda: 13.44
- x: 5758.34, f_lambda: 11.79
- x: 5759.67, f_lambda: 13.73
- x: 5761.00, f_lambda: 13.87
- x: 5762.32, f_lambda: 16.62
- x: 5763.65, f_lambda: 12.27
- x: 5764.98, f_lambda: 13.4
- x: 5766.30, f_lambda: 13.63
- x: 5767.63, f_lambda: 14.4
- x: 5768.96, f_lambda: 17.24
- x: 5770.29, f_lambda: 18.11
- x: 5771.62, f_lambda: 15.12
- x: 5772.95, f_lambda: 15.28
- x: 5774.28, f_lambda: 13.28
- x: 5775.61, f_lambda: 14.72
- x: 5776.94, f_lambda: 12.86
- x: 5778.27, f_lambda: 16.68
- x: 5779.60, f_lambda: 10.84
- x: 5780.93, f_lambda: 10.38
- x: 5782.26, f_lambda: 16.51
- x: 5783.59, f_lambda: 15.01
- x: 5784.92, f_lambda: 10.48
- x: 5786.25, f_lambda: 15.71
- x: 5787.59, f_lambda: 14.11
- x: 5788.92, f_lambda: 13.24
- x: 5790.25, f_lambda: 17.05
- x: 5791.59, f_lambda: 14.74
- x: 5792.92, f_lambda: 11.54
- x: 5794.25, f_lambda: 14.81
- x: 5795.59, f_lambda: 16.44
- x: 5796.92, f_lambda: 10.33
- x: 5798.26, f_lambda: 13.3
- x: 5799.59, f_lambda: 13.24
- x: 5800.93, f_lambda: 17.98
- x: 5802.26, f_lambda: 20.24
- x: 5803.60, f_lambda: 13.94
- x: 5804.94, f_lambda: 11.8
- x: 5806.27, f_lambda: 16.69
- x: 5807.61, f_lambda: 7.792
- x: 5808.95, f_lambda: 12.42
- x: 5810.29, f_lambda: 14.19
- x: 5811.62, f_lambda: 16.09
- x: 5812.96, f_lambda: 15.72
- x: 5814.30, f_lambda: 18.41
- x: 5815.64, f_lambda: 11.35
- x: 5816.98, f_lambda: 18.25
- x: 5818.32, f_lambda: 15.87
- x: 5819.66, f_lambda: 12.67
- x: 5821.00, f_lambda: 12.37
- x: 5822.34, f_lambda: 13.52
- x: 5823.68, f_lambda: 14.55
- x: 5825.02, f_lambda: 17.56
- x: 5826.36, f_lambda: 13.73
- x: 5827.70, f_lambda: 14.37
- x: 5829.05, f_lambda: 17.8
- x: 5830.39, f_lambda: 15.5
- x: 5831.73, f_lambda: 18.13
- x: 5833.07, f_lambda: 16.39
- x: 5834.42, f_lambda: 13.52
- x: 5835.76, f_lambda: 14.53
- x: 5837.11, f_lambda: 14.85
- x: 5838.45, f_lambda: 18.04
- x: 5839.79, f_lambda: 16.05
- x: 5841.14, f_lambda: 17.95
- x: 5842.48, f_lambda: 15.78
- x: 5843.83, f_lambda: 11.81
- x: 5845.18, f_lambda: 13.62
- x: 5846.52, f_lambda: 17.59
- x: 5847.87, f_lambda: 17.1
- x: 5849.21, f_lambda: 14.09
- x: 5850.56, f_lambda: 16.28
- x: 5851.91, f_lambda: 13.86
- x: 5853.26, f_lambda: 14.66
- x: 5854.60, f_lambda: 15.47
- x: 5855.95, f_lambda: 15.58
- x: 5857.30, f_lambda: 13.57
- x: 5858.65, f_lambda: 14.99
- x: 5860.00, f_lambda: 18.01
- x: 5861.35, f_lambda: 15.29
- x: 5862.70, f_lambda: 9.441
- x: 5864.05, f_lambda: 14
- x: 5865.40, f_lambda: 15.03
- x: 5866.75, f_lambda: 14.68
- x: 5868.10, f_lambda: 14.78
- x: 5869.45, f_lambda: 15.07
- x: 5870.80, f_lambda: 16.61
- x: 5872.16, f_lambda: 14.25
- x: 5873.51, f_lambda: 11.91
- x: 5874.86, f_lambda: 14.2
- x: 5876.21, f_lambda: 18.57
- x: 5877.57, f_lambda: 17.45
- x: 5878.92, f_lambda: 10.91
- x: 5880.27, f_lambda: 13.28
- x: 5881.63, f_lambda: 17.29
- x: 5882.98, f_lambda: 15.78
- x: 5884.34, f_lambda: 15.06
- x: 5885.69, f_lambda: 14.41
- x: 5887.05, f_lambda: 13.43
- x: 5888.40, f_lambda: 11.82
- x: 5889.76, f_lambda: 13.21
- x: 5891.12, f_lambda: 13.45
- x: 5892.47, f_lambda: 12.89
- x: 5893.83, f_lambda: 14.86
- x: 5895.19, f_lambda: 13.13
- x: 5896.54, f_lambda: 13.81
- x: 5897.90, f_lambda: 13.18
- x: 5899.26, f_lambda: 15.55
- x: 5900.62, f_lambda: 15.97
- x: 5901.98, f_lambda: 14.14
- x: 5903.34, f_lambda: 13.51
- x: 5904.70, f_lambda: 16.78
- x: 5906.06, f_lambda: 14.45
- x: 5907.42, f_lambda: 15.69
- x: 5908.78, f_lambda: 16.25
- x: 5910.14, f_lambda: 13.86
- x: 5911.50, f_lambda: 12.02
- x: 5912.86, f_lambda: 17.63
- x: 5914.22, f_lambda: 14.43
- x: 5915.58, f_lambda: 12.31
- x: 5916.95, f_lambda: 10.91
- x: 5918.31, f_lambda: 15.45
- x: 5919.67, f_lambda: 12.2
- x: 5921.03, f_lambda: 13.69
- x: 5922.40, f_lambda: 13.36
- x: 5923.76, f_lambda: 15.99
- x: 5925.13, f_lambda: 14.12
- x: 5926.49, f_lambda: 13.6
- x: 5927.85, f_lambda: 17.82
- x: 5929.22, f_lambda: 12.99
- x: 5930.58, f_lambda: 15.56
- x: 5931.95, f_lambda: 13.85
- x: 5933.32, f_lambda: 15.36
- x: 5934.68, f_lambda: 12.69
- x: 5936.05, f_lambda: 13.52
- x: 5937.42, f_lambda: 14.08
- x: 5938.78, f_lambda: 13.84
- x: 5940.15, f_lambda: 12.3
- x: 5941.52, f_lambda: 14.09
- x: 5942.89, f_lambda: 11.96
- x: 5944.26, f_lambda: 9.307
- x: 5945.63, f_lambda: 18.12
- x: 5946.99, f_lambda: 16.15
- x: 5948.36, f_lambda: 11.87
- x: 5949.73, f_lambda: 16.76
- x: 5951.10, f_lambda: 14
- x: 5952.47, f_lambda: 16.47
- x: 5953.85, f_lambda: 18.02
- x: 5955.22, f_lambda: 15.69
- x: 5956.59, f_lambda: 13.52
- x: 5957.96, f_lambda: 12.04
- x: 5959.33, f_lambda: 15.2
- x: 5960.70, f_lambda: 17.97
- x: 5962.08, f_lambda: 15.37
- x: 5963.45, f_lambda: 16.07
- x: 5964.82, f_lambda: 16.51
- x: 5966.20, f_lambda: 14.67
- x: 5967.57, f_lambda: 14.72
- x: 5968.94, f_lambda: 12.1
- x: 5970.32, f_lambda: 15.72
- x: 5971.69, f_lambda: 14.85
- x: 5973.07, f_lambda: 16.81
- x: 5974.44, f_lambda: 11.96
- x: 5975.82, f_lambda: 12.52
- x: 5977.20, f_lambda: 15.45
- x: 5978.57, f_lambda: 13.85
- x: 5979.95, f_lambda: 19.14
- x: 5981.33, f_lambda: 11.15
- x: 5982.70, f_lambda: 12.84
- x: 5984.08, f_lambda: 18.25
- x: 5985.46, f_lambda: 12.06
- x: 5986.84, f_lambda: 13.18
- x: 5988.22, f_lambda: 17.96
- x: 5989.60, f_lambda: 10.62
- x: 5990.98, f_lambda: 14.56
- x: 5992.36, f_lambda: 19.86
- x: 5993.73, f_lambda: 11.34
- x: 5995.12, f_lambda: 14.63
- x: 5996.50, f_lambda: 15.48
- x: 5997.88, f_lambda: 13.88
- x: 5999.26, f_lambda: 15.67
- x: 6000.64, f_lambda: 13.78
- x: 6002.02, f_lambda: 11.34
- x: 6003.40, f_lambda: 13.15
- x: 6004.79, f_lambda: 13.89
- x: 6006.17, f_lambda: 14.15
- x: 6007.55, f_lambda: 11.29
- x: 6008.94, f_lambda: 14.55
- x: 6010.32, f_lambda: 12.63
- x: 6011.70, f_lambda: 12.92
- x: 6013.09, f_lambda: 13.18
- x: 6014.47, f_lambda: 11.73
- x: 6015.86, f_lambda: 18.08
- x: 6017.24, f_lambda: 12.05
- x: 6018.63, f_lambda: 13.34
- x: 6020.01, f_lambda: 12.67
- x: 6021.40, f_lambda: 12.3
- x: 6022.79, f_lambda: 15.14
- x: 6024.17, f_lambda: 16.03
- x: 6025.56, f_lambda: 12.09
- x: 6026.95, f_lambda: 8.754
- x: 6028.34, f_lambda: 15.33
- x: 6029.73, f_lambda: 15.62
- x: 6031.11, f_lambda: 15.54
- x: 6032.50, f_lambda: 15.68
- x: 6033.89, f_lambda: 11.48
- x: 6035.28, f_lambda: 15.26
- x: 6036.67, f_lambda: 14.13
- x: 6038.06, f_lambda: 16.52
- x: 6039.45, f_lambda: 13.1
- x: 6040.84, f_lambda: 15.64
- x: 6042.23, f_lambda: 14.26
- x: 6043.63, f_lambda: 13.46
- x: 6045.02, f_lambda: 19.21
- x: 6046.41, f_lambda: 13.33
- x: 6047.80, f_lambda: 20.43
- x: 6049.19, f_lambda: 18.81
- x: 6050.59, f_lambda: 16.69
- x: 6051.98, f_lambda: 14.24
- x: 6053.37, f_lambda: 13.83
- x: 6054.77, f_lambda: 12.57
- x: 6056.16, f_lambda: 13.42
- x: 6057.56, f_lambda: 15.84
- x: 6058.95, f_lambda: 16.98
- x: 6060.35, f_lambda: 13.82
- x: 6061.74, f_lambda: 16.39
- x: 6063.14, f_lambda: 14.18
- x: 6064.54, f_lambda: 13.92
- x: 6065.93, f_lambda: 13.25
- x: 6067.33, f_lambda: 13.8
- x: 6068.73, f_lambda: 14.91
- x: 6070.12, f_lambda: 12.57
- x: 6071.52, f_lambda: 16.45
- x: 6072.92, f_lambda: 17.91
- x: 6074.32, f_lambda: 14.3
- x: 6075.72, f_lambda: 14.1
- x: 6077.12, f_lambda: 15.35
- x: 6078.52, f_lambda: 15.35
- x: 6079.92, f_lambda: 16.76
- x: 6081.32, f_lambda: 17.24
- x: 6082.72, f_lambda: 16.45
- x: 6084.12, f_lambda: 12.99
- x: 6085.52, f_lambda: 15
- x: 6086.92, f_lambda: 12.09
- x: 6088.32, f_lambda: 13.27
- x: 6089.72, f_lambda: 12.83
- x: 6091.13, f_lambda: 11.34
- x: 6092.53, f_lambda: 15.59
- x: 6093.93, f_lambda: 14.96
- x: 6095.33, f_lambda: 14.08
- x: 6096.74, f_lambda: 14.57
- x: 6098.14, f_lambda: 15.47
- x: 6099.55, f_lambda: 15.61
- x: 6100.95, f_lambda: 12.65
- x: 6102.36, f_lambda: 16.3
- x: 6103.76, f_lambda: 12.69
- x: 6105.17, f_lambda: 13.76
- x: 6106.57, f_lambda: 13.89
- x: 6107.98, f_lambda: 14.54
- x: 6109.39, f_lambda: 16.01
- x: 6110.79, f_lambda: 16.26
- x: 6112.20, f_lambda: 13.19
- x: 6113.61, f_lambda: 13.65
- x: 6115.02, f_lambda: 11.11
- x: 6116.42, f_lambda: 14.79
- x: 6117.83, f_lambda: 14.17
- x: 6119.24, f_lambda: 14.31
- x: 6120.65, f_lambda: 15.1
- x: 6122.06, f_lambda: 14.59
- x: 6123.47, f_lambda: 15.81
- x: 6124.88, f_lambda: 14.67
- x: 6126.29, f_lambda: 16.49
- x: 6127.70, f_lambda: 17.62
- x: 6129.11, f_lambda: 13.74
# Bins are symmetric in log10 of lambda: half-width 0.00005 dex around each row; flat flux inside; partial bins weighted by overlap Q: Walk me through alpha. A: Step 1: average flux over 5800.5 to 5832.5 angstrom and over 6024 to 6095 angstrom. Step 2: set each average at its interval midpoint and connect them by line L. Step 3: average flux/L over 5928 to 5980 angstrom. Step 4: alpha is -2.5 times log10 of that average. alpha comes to 0.02 mag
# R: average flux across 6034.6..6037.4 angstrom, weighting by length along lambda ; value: 14.7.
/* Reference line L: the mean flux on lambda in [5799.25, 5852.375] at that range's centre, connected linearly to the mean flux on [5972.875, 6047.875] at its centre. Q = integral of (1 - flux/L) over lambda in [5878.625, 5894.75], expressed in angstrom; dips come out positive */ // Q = 1.0 angstrom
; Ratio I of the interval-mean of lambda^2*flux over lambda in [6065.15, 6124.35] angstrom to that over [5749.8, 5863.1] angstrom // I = 1.09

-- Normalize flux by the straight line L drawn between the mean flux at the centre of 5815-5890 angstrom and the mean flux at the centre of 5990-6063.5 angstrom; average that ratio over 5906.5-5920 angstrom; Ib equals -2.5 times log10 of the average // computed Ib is 0.05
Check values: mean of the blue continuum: 14.9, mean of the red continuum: 14.4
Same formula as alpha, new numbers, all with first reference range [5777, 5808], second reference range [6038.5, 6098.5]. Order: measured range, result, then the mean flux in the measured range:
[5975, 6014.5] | 0.05 mag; 14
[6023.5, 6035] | 0.07 mag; 13.9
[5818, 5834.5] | -0.07 mag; 15.1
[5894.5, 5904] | 0.02 mag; 14.2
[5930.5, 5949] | 0.06 mag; 13.7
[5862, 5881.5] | -0.01 mag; 14.4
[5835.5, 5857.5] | -0.09 mag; 15.4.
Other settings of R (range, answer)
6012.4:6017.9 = 13.8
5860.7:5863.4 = 12.4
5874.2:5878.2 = 16.7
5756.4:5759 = 12.6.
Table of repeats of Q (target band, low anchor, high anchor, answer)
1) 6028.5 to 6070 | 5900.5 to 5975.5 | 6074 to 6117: -1.7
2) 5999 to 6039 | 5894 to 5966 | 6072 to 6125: 2.2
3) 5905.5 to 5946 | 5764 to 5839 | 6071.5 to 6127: 1.7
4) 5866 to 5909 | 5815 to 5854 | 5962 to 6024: 0.9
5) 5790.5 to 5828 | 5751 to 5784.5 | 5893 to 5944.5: -0.8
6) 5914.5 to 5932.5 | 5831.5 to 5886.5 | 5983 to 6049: 0.9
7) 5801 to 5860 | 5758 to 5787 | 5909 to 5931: -4.0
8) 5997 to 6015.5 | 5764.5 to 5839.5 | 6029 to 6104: 1.8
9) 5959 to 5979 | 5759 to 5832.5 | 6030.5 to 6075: 0.0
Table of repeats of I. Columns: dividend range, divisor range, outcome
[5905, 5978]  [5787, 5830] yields 1.04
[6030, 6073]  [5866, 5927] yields 1.10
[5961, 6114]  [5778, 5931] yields 1.06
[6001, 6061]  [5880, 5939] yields 1.04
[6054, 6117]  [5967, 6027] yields 1.07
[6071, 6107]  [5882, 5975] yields 1.07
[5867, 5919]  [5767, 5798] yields 1.05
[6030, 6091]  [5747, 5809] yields 1.16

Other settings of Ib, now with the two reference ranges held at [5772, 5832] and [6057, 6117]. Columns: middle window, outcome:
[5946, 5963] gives -0.06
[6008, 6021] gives 0.09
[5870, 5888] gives -0.02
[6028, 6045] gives -0.02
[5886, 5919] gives 0.03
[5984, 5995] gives 0.00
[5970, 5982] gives 0.00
